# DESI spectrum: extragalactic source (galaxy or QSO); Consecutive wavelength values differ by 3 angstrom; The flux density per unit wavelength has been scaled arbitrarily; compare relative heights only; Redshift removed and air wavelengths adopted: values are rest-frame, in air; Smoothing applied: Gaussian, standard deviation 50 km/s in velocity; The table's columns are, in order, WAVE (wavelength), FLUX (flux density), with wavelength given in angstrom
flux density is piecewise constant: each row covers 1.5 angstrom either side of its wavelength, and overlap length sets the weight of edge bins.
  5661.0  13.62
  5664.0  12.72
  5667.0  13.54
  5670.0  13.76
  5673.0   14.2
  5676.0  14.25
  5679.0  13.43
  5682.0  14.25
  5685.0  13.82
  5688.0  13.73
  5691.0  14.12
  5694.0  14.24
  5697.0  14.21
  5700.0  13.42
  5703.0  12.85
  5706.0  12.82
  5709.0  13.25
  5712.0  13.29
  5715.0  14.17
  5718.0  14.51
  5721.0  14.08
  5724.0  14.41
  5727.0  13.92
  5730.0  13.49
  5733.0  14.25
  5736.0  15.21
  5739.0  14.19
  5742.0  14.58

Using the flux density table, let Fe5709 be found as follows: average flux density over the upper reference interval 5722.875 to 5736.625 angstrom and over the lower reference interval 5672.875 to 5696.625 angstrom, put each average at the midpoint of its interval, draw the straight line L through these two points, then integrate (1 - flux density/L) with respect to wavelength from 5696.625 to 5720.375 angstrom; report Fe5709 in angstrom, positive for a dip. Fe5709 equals 0.9 angstrom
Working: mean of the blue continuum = 14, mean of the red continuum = 14.2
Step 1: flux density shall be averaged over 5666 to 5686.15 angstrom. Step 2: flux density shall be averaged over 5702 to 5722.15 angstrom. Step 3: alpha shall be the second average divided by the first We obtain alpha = 0.98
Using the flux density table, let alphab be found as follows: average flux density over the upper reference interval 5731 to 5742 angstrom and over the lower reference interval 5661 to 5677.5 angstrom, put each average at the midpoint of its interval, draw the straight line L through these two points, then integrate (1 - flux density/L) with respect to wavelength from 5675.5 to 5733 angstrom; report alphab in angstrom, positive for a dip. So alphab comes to 1.2 angstrom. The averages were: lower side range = 13.7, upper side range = 14.5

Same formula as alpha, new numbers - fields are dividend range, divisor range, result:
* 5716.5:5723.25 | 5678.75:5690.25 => 1.03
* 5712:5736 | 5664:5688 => 1.02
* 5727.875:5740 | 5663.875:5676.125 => 1.04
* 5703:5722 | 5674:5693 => 0.98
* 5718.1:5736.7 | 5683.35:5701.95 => 1.02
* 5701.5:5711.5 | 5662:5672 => 0.97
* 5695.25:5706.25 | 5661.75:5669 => 1.01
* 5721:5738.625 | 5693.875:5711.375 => 1.06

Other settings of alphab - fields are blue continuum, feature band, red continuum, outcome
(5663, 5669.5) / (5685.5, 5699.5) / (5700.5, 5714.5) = -0.9 angstrom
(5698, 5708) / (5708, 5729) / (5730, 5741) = -0.4 angstrom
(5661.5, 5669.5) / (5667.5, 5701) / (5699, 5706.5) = -2.0 angstrom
